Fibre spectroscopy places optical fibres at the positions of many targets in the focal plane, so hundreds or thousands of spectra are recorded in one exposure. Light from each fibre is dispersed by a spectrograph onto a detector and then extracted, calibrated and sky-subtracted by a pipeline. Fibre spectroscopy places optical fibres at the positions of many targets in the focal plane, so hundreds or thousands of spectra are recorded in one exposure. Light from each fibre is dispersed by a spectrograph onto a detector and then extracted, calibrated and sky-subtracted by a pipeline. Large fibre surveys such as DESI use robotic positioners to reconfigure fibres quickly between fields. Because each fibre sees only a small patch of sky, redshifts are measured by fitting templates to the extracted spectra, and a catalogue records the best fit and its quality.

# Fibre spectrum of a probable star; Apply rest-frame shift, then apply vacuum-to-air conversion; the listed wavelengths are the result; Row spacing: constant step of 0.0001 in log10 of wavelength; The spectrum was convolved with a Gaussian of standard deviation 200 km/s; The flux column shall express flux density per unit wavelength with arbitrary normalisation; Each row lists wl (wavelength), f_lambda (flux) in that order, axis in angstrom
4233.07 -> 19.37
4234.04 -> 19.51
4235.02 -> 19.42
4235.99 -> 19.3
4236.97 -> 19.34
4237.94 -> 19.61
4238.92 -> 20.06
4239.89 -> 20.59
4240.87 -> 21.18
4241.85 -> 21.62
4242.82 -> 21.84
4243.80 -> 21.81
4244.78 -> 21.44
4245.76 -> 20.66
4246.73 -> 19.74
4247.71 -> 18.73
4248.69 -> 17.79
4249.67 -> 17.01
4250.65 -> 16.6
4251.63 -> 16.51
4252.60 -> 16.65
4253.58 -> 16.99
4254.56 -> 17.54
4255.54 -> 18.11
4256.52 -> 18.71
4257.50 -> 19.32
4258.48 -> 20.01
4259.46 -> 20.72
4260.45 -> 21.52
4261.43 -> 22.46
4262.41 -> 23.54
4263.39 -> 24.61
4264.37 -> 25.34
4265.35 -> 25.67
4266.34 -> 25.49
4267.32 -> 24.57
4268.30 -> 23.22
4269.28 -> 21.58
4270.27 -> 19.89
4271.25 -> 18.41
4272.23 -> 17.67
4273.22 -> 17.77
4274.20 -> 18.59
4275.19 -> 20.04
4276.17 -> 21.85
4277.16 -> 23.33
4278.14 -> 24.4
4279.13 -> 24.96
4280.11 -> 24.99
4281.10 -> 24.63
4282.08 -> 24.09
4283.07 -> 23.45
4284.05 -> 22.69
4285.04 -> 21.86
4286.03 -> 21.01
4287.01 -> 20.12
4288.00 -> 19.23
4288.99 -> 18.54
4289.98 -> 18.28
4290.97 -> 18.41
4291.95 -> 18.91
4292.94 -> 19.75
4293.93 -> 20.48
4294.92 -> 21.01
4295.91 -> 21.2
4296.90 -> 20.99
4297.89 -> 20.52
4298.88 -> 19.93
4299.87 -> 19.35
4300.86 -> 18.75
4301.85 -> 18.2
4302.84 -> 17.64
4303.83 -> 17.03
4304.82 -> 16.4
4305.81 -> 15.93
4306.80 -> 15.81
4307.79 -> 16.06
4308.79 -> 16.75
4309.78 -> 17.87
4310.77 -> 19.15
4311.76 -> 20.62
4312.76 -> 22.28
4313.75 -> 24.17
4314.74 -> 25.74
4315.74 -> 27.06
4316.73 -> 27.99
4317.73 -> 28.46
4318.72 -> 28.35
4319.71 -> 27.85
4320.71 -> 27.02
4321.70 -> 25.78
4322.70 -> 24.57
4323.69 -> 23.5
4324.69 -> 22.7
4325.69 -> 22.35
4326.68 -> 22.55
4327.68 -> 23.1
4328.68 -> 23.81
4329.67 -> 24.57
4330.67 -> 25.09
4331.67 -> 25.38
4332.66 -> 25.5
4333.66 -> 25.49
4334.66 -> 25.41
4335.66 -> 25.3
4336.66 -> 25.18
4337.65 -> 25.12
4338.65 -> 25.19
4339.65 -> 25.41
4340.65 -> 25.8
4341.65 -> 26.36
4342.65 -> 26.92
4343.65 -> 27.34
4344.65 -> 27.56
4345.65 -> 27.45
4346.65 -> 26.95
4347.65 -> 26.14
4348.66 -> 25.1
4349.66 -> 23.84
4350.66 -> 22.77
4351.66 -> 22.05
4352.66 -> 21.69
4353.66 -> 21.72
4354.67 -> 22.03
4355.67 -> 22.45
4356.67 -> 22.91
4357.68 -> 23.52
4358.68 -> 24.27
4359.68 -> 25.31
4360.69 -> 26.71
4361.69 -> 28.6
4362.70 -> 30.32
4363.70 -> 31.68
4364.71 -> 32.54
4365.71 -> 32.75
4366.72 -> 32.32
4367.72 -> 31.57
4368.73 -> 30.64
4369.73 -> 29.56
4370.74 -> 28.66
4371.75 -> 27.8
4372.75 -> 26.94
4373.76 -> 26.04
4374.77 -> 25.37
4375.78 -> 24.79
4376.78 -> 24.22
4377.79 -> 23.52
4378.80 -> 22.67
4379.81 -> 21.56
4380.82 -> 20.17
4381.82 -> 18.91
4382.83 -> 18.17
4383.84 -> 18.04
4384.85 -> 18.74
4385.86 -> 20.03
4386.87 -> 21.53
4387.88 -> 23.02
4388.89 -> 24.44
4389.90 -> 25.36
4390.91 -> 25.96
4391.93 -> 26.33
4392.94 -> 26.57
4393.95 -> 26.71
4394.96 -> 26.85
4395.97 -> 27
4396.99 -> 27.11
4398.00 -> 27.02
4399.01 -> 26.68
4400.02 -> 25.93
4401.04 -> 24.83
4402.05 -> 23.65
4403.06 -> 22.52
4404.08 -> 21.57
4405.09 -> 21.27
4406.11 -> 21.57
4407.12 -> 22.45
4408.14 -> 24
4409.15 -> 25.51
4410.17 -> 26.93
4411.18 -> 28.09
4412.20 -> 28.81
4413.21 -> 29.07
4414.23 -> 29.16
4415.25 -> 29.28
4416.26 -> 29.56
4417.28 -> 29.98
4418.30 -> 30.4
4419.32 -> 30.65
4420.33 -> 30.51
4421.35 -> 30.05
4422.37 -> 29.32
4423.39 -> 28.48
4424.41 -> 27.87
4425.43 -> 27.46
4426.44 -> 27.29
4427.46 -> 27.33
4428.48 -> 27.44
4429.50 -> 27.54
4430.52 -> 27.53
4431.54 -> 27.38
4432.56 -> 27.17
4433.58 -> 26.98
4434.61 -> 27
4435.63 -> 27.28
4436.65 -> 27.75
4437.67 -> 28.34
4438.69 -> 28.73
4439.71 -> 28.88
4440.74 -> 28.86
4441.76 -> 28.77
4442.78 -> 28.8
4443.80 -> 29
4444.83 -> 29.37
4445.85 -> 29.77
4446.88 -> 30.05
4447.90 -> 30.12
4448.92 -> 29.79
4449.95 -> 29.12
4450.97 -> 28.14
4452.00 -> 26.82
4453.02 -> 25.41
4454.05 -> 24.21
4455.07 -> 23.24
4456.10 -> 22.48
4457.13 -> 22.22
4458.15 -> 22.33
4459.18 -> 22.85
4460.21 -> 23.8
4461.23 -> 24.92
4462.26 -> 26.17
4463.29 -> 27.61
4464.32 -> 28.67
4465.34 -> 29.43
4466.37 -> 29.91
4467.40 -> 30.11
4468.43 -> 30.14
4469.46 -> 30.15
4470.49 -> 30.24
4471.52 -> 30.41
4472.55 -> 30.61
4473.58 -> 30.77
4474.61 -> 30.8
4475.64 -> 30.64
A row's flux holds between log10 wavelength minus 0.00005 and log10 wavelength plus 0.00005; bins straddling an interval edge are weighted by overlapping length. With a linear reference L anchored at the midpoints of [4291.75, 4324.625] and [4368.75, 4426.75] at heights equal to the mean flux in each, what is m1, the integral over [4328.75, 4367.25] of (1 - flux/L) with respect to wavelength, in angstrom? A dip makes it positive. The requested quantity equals -4.3 angstrom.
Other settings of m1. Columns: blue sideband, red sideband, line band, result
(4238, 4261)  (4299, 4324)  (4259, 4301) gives -2.14 angstrom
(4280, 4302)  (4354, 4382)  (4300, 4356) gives 0.17 angstrom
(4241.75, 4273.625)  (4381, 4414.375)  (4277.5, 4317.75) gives 1.37 angstrom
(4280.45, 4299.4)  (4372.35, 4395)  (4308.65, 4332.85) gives -2.88 angstrom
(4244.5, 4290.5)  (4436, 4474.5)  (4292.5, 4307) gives 2.05 angstrom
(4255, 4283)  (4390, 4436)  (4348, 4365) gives -0.04 angstrom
